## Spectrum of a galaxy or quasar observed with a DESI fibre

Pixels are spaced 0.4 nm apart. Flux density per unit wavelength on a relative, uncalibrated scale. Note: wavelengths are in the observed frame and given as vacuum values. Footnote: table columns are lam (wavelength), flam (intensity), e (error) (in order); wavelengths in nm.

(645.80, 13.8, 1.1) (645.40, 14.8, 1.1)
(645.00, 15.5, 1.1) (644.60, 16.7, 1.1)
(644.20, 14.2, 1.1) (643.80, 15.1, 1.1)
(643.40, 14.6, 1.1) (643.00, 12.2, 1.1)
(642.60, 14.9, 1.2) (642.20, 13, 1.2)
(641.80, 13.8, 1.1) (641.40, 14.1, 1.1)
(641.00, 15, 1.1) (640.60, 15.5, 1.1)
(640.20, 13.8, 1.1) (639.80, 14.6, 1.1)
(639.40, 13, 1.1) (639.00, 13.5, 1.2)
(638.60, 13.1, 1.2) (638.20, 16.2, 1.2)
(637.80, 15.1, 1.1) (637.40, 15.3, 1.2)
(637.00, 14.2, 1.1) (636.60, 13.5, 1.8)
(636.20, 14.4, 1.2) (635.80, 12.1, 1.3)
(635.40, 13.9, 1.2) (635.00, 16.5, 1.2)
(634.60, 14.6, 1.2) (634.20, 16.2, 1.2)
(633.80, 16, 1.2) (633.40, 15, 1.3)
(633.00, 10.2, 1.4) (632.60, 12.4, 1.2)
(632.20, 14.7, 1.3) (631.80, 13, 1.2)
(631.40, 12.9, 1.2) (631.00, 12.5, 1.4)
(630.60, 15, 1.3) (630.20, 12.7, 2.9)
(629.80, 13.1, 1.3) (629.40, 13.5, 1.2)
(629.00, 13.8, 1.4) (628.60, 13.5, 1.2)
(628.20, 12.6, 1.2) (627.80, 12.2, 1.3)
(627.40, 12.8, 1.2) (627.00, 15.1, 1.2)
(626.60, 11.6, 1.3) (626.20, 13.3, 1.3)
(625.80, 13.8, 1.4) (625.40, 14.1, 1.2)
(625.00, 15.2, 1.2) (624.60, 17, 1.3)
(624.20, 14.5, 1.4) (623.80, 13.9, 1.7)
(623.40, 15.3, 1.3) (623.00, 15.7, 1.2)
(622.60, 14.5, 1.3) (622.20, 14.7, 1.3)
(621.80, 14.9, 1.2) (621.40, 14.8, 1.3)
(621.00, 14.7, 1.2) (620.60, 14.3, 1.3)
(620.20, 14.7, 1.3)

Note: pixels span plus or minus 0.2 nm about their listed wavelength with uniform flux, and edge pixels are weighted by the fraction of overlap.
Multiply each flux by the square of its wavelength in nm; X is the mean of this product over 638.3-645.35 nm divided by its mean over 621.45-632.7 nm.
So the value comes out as 1.1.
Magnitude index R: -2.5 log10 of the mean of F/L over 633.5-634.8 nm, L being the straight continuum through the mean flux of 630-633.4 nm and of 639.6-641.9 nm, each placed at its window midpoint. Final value -0.16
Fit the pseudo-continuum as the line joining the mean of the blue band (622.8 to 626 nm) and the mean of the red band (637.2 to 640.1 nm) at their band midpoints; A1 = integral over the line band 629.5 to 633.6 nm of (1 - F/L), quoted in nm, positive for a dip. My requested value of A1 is 0.42 nm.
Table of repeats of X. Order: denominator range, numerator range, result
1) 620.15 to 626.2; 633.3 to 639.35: 1.03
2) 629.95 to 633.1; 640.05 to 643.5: 1.12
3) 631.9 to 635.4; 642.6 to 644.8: 1.05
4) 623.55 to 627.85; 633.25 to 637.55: 1.08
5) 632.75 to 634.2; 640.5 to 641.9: 1.07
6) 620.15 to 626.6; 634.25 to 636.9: 1.02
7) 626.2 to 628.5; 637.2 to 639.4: 1.16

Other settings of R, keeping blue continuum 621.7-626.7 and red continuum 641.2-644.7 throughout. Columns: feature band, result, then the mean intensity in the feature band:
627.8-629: 0.11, 13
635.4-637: 0.06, 13.5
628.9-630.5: 0.09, 13.3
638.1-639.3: 0.02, 14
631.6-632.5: 0.06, 13.7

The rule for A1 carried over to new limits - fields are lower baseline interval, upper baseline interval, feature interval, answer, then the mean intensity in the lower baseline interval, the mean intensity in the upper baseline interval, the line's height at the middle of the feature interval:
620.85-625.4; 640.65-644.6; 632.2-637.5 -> 0.14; 15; 14.3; 14.6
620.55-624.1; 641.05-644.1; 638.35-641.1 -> 0.01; 14.8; 14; 14.1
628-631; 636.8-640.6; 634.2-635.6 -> -0.12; 13.4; 14.4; 14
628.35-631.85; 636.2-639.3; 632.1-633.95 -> 0.03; 13.3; 14.4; 13.7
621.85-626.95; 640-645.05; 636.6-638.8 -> -0.03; 14.5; 14.5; 14.5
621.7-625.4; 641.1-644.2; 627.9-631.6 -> 0.36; 15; 14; 14.7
